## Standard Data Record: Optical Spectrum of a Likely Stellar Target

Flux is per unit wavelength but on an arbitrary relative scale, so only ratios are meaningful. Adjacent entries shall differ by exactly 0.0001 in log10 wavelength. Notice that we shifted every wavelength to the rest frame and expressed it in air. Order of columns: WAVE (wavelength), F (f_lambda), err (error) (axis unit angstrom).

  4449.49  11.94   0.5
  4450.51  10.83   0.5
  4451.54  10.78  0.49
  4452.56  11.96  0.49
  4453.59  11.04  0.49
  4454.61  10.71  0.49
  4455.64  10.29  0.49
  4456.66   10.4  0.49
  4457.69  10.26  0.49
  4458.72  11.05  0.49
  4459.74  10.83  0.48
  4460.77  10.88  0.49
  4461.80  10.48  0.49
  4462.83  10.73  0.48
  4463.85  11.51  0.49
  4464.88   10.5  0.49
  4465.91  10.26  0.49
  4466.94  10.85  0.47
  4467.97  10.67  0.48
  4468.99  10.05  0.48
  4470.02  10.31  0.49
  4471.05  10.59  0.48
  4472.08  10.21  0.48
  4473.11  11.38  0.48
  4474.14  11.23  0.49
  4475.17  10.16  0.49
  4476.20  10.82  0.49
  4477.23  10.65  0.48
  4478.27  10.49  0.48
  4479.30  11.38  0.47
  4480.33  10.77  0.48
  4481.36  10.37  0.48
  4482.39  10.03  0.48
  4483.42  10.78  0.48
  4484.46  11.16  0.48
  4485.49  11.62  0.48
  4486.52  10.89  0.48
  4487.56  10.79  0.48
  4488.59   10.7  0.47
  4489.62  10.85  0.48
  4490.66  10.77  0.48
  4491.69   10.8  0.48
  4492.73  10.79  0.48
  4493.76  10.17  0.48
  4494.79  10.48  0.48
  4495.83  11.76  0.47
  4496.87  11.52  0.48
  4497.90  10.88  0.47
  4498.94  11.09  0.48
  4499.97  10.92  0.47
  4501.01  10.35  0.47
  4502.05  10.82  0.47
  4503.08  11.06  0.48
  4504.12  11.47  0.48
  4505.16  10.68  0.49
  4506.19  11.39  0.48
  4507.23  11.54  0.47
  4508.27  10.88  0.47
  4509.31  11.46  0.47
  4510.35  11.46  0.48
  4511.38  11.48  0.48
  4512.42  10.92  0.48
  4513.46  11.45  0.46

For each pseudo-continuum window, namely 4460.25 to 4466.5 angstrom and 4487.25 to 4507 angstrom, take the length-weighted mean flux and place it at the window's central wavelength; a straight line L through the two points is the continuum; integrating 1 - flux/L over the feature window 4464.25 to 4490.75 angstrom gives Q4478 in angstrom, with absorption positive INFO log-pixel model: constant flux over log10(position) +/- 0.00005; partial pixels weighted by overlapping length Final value 0.2 angstrom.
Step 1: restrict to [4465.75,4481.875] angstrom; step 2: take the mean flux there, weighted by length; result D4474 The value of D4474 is 10.6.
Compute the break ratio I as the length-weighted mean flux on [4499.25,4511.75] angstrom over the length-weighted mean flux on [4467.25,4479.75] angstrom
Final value 1.0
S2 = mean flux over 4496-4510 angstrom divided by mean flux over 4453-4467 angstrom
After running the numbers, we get 1.0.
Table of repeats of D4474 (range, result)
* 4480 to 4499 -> 10.8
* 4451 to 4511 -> 10.8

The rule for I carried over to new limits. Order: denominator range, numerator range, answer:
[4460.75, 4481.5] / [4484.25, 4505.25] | 1.02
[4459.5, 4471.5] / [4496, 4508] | 1.04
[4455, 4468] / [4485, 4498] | 1.02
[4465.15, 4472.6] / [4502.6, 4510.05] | 1.08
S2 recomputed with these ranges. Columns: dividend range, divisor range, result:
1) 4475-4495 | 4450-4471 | 1.00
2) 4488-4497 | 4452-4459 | 1.00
